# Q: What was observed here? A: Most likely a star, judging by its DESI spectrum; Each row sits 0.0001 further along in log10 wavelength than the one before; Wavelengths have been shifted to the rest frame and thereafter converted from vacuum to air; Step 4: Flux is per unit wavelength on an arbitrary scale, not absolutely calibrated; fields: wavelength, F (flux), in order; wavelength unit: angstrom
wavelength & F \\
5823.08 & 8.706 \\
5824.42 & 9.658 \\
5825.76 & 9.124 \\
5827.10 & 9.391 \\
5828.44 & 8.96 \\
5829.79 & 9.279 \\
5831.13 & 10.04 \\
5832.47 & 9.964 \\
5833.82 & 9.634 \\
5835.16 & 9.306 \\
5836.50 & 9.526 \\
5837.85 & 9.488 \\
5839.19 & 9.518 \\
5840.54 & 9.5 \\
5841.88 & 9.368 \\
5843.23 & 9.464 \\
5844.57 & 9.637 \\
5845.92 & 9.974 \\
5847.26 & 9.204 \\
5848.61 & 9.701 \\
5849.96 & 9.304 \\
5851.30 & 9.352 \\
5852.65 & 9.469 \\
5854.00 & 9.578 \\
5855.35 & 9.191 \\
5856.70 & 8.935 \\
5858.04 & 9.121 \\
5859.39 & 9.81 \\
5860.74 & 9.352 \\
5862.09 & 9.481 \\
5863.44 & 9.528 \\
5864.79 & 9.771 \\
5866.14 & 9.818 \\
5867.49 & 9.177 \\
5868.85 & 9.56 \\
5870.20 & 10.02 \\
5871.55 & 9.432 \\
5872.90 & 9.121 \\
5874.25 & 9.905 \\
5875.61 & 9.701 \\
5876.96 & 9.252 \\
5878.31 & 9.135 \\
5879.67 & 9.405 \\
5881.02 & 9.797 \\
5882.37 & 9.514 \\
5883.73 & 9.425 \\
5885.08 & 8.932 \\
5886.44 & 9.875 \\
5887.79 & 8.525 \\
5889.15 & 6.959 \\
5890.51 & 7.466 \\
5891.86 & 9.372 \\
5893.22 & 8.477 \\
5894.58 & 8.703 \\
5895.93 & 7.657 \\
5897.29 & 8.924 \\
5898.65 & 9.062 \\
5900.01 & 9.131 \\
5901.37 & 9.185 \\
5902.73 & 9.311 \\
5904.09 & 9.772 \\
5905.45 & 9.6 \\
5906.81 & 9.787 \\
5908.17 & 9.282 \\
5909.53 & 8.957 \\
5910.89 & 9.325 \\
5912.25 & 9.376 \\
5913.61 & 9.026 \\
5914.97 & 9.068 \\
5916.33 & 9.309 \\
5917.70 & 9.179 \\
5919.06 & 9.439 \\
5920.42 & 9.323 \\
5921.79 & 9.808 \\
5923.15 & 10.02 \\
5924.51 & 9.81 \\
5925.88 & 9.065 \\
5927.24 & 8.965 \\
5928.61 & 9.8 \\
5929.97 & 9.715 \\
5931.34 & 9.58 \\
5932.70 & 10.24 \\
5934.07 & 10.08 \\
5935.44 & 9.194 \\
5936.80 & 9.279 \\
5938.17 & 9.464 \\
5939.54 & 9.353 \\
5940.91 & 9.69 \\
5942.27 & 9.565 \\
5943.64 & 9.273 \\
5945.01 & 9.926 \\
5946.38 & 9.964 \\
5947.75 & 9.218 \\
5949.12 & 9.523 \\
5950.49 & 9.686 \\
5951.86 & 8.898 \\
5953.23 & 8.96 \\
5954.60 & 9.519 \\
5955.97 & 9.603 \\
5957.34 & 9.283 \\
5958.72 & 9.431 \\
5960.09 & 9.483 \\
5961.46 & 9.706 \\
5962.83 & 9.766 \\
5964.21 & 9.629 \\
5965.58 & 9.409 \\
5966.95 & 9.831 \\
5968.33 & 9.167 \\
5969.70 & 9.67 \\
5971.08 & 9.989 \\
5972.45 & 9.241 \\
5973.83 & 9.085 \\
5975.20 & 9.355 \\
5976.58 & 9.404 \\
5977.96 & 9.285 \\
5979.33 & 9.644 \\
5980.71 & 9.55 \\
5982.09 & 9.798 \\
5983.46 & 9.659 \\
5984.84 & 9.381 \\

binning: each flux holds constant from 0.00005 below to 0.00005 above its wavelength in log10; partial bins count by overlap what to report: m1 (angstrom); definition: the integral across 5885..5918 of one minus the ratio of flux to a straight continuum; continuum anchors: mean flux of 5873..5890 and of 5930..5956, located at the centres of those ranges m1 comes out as 1.2 angstrom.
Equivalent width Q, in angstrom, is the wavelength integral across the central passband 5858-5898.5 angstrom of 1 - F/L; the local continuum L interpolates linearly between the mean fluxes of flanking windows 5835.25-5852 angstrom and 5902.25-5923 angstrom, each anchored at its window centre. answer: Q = 1.2 angstrom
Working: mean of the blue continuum 9.5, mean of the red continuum 9.39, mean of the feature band 9.17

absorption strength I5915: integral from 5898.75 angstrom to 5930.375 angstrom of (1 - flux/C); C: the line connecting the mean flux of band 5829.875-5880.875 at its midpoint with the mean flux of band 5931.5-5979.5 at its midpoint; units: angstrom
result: 0.4 angstrom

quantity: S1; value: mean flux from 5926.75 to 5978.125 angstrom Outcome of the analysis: 9.51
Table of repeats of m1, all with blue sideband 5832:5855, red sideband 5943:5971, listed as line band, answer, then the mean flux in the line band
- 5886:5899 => 1.4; 8.46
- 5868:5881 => 0.0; 9.51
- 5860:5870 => 0.0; 9.55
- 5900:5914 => 0.2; 9.36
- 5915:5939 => -0.1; 9.53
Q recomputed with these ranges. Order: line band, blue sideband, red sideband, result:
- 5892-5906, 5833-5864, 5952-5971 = 0.71 angstrom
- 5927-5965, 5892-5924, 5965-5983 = -0.64 angstrom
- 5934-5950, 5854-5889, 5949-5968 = -0.11 angstrom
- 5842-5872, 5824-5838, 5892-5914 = -0.47 angstrom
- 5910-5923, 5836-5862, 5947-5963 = 0.12 angstrom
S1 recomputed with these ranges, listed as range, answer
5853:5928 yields 9.25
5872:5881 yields 9.45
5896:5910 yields 9.23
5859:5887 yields 9.52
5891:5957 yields 9.36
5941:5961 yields 9.46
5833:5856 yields 9.48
